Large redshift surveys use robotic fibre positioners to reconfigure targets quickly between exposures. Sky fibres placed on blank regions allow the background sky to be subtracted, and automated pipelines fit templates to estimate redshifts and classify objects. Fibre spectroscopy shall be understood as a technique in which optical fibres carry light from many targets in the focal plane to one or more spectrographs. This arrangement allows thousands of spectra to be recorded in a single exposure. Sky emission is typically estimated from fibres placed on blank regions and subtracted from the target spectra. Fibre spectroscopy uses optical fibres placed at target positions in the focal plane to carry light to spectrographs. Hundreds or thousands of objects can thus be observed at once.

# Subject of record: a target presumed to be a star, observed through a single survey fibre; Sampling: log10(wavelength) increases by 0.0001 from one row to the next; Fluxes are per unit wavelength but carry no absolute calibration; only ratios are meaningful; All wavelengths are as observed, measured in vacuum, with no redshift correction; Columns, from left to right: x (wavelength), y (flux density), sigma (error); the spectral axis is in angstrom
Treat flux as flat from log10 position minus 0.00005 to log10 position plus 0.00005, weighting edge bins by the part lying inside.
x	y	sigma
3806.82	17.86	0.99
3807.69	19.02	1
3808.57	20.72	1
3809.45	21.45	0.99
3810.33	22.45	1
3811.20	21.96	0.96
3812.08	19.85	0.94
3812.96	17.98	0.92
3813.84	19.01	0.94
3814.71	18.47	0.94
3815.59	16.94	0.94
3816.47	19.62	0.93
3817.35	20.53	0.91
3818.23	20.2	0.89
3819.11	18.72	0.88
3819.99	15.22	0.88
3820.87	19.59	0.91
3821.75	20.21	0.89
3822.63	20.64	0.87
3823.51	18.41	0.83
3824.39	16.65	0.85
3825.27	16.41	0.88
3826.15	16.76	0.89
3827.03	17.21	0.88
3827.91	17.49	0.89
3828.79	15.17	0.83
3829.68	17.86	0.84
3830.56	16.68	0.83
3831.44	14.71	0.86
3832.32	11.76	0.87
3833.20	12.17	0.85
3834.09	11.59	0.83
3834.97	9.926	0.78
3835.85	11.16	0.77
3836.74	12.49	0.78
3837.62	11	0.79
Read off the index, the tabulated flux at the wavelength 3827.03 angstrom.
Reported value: 17.21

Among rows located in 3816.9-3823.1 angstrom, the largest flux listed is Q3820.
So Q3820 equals 20.64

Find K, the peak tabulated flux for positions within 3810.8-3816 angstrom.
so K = 21.96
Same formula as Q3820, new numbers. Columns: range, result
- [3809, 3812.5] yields 22.45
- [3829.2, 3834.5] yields 17.86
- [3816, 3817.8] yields 20.53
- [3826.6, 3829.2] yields 17.49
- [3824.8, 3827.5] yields 17.21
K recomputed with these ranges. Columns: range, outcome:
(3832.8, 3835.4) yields 12.17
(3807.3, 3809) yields 20.72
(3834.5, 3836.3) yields 11.16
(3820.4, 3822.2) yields 20.21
